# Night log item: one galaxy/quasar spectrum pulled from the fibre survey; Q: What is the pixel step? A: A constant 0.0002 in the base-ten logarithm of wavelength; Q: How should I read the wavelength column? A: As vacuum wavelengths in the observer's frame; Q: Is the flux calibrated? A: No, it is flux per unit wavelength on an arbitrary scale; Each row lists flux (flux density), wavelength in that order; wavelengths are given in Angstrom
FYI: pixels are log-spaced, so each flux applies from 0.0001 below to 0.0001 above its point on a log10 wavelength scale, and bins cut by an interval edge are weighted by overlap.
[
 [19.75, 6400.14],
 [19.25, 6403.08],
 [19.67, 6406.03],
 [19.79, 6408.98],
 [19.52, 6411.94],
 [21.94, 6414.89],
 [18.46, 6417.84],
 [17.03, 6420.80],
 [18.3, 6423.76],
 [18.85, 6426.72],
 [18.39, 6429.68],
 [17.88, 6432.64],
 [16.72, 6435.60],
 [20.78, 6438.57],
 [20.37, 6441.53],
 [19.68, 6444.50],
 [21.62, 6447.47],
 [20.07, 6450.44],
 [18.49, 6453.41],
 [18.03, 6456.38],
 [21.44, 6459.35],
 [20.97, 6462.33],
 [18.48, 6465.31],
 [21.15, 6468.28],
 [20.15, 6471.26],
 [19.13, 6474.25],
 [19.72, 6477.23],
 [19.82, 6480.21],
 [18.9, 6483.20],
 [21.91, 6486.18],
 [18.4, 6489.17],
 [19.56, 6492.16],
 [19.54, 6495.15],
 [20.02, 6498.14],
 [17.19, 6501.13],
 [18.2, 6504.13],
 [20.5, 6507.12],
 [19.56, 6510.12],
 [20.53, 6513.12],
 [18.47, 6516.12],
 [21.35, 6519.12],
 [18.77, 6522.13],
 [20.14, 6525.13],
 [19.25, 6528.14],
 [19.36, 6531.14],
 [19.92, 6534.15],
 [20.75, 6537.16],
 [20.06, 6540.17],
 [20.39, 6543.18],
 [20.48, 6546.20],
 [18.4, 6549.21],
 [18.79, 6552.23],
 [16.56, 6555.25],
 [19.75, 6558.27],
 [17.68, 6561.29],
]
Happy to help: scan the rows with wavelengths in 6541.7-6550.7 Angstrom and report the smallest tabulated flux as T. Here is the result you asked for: 18.4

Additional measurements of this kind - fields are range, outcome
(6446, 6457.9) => 18.03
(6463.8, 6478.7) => 18.48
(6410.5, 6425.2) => 17.03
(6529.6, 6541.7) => 19.36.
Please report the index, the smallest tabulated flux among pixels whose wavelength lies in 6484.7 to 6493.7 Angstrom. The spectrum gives 18.4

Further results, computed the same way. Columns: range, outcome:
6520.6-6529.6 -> 18.77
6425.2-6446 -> 16.72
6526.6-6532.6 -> 19.25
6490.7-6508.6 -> 17.19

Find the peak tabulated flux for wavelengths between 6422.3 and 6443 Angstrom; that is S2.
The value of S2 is 20.78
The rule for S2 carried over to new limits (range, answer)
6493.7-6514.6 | 20.53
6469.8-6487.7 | 21.91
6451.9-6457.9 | 18.49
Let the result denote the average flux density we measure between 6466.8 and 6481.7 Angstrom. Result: 20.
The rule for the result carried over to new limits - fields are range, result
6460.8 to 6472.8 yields 20.2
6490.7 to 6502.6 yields 19.1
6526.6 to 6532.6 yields 19.3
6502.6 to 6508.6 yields 19.3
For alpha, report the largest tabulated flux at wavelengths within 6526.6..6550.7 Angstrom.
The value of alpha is 20.75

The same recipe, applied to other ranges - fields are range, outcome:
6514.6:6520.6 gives 21.35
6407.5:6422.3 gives 21.94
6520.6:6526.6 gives 20.14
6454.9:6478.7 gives 21.44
